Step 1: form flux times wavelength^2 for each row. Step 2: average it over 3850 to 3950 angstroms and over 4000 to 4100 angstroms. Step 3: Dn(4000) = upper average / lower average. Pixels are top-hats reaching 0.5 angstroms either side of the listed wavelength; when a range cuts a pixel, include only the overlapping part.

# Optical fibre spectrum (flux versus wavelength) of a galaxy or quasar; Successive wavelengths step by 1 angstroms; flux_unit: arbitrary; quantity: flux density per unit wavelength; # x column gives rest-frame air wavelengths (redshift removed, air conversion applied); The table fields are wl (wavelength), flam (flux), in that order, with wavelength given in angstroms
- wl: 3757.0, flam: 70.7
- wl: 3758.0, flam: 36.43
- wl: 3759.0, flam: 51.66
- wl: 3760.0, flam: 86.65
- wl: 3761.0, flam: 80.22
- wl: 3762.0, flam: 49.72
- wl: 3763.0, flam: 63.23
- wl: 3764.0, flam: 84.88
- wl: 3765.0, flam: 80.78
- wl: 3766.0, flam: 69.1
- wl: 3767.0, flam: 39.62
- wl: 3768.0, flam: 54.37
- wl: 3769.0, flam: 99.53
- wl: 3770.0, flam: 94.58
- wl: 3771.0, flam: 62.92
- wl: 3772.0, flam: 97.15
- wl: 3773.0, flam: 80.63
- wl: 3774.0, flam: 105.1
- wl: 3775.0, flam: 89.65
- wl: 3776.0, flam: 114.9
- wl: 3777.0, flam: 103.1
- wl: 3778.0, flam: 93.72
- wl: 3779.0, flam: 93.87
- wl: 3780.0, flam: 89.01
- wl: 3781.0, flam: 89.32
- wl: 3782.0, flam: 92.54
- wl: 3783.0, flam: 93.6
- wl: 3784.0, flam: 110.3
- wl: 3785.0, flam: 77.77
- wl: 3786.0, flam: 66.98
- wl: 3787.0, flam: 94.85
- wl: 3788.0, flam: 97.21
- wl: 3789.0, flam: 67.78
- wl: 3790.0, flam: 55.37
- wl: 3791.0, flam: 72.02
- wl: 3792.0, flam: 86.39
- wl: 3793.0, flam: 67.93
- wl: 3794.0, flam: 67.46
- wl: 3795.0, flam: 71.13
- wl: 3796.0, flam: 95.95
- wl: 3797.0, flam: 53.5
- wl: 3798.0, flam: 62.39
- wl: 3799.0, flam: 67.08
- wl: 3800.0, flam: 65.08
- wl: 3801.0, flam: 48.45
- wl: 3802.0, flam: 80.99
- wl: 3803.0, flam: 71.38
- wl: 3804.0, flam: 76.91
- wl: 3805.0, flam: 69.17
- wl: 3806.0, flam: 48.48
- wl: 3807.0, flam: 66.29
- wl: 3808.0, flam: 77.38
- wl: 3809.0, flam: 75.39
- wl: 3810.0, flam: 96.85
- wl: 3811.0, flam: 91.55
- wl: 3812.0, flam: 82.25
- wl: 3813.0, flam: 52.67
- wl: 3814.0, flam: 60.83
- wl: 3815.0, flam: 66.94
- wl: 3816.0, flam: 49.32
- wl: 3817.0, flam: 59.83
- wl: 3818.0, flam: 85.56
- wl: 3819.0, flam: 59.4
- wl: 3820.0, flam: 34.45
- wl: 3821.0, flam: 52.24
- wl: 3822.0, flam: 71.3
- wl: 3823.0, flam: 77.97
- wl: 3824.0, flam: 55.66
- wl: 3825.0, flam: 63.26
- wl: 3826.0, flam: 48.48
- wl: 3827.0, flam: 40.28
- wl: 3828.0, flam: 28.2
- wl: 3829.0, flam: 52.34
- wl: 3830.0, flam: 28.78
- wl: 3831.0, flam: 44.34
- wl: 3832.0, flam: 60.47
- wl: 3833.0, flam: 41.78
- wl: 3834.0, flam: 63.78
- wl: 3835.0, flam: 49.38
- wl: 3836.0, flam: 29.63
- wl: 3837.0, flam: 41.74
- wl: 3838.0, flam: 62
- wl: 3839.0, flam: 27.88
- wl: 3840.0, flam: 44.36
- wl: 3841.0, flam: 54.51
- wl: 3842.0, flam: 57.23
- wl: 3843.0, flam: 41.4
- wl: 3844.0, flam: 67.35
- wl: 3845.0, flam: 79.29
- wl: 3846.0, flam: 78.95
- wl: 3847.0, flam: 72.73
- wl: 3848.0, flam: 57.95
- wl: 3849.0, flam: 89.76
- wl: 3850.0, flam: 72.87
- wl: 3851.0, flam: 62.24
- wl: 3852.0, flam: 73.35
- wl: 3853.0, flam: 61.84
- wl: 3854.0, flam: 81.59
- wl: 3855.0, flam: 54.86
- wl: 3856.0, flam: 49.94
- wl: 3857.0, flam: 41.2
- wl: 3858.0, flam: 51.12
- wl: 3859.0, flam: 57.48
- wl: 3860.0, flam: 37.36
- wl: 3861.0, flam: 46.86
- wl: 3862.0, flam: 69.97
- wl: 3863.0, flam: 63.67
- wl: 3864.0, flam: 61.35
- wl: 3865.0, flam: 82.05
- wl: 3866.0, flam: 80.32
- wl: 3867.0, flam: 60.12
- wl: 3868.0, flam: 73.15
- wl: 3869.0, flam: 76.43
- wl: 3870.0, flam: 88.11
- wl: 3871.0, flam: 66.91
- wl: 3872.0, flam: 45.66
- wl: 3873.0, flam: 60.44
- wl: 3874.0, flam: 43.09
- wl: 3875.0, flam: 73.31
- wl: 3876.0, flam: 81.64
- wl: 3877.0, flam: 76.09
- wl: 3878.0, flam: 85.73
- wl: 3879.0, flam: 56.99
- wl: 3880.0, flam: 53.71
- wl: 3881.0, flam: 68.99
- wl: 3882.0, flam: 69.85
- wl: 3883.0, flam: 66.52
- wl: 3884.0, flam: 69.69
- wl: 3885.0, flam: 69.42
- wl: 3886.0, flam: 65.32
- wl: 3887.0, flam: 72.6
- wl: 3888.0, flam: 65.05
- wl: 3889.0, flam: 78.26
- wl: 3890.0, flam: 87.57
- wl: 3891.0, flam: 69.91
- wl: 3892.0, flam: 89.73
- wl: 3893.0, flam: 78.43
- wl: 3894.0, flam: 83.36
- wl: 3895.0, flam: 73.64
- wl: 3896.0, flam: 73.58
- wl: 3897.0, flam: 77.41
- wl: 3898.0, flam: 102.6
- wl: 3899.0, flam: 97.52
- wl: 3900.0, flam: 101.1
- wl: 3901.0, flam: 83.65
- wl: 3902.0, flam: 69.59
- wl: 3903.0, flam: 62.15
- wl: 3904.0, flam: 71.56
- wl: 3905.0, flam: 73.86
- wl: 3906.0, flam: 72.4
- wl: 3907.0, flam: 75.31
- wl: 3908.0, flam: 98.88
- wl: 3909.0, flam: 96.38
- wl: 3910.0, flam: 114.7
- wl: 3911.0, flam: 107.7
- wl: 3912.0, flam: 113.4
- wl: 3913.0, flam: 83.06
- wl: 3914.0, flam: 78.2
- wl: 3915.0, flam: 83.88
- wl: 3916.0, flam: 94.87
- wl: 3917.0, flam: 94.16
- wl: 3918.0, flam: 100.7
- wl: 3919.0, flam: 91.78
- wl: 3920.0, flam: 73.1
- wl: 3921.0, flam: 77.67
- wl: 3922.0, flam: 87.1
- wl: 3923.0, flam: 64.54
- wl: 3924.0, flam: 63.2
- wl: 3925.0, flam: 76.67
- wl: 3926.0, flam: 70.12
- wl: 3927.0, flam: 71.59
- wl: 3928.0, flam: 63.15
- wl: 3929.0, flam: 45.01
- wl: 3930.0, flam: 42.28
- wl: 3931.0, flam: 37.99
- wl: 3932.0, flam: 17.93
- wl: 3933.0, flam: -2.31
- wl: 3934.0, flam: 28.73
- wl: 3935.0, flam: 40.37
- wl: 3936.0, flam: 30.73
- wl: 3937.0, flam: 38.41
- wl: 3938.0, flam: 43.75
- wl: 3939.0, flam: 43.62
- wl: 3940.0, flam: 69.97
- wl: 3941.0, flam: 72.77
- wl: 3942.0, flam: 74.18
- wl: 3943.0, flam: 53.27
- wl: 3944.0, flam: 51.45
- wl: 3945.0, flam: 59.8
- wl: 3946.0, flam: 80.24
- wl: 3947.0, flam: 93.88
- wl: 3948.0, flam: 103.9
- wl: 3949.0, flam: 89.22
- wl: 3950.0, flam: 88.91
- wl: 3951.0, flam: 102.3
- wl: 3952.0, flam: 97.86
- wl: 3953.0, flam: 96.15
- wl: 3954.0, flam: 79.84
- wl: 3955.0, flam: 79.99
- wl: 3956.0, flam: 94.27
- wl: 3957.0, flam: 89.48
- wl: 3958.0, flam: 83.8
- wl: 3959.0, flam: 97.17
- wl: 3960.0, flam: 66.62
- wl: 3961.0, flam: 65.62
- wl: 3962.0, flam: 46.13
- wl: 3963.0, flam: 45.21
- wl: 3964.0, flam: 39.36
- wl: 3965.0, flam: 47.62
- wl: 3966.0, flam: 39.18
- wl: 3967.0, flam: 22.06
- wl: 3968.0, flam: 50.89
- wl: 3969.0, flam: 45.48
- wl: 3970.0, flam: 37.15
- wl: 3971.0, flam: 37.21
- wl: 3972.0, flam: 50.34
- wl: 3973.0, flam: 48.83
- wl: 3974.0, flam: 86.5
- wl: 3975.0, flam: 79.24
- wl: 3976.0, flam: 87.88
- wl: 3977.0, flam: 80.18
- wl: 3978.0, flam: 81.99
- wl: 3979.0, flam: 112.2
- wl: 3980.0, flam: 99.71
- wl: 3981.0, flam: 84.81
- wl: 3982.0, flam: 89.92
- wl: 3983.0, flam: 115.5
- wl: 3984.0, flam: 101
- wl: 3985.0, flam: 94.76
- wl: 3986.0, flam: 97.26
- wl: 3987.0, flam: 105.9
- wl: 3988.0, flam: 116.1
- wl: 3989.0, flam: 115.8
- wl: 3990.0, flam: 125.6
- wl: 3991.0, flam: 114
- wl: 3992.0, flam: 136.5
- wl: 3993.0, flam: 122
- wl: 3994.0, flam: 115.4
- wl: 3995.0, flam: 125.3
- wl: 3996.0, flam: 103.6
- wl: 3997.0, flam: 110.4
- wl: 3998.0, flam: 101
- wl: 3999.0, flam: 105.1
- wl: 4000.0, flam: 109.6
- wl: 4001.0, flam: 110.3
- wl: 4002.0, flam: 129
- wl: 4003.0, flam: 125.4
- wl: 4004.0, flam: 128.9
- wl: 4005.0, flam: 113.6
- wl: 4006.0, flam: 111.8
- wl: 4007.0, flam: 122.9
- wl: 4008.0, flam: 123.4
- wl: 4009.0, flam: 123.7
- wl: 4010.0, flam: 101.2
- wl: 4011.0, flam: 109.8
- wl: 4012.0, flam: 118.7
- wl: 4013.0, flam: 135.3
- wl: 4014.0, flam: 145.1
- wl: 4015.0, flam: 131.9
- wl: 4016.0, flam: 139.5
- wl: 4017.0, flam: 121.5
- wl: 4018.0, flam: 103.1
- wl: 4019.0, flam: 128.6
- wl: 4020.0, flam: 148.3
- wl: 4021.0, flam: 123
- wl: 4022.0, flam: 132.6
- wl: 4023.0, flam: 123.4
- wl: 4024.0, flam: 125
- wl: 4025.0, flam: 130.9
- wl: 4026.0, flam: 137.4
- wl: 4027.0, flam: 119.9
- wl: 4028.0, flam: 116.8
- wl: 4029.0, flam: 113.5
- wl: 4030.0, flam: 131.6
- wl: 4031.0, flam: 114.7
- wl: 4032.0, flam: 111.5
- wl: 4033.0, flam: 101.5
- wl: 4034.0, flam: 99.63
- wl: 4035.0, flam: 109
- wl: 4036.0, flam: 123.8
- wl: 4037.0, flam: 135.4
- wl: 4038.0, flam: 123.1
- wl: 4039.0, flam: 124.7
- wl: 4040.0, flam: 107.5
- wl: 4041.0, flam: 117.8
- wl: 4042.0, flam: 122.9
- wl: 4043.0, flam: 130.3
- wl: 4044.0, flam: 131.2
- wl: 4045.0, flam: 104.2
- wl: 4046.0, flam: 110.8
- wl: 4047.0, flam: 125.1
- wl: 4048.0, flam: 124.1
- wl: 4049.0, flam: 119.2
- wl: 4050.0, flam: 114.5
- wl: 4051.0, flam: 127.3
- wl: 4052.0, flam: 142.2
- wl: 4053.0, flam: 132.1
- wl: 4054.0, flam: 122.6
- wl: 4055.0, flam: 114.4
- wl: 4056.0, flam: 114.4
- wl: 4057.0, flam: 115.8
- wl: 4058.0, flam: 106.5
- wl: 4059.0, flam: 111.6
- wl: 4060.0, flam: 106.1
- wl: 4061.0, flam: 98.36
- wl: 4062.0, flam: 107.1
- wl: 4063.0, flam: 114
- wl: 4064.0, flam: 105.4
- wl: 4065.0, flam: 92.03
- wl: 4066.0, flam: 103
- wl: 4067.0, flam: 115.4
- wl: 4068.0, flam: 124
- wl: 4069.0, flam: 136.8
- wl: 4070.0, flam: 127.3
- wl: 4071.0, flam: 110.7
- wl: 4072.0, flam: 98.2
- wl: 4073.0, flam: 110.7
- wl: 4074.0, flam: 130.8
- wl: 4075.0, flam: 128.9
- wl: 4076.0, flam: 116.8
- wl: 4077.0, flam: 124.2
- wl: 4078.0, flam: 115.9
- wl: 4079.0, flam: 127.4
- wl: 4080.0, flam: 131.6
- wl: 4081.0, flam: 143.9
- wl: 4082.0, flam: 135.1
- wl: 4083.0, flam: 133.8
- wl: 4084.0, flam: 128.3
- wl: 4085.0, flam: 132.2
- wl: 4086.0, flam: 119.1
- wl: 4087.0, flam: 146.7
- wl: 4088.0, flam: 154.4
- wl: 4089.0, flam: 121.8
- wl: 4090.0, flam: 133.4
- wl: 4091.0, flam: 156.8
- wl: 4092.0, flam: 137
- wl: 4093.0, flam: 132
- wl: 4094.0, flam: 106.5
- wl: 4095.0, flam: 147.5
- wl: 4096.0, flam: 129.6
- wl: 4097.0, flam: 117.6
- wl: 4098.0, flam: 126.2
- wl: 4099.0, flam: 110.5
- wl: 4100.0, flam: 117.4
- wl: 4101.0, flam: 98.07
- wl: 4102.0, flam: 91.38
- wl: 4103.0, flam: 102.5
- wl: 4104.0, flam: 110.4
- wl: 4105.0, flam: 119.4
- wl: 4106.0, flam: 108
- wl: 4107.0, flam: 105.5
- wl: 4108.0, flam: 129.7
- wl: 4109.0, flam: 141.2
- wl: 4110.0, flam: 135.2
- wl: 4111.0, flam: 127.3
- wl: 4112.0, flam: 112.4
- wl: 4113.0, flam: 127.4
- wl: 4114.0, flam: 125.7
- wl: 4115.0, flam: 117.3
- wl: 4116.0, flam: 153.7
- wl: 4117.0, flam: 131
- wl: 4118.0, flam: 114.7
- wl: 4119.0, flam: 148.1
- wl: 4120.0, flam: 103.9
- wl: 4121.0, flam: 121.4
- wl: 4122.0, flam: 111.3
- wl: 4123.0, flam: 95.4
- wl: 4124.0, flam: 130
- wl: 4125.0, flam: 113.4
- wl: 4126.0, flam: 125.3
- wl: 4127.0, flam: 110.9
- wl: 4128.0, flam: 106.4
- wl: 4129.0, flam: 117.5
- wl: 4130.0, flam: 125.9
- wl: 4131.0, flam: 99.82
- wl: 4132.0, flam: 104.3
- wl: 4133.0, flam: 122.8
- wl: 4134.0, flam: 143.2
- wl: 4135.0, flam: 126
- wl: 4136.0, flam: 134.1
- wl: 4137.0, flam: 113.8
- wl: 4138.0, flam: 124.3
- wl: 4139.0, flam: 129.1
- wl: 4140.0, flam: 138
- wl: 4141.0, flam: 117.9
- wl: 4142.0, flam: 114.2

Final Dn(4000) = 1.89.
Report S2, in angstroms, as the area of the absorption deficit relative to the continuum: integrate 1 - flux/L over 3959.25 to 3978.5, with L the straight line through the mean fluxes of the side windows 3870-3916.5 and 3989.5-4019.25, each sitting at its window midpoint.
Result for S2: 9.1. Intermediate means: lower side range 78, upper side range 120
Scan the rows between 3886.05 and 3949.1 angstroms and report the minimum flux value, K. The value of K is -2.31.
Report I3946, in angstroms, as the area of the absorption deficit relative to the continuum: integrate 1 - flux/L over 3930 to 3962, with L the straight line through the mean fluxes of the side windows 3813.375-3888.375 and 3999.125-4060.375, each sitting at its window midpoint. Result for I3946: 9.4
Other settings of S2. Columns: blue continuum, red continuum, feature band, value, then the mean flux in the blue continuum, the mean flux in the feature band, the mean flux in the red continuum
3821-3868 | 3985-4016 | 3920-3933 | 4.5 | 57.5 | 57.9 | 118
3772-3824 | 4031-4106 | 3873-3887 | 3.4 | 76.1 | 67.6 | 120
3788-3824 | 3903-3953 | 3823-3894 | 8.0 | 68.4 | 62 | 71.6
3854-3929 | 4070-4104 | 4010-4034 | -3.5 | 74.3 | 124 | 125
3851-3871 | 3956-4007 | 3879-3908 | -2.1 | 63.8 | 75.9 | 89.4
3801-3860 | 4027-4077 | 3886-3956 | 7.0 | 60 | 74.3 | 117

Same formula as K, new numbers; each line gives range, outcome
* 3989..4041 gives 99.63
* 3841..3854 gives 41.4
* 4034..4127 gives 91.38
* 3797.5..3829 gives 28.2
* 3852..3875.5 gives 37.36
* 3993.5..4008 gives 101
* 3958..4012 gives 22.06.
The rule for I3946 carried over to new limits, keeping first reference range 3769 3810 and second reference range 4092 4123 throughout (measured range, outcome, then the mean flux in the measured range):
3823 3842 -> 8.4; 47.6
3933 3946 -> 6.5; 49.7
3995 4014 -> -1.6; 117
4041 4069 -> -0.6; 116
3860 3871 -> 2.6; 68.6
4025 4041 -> -1.0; 118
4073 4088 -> -1.6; 130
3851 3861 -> 3.6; 56.3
